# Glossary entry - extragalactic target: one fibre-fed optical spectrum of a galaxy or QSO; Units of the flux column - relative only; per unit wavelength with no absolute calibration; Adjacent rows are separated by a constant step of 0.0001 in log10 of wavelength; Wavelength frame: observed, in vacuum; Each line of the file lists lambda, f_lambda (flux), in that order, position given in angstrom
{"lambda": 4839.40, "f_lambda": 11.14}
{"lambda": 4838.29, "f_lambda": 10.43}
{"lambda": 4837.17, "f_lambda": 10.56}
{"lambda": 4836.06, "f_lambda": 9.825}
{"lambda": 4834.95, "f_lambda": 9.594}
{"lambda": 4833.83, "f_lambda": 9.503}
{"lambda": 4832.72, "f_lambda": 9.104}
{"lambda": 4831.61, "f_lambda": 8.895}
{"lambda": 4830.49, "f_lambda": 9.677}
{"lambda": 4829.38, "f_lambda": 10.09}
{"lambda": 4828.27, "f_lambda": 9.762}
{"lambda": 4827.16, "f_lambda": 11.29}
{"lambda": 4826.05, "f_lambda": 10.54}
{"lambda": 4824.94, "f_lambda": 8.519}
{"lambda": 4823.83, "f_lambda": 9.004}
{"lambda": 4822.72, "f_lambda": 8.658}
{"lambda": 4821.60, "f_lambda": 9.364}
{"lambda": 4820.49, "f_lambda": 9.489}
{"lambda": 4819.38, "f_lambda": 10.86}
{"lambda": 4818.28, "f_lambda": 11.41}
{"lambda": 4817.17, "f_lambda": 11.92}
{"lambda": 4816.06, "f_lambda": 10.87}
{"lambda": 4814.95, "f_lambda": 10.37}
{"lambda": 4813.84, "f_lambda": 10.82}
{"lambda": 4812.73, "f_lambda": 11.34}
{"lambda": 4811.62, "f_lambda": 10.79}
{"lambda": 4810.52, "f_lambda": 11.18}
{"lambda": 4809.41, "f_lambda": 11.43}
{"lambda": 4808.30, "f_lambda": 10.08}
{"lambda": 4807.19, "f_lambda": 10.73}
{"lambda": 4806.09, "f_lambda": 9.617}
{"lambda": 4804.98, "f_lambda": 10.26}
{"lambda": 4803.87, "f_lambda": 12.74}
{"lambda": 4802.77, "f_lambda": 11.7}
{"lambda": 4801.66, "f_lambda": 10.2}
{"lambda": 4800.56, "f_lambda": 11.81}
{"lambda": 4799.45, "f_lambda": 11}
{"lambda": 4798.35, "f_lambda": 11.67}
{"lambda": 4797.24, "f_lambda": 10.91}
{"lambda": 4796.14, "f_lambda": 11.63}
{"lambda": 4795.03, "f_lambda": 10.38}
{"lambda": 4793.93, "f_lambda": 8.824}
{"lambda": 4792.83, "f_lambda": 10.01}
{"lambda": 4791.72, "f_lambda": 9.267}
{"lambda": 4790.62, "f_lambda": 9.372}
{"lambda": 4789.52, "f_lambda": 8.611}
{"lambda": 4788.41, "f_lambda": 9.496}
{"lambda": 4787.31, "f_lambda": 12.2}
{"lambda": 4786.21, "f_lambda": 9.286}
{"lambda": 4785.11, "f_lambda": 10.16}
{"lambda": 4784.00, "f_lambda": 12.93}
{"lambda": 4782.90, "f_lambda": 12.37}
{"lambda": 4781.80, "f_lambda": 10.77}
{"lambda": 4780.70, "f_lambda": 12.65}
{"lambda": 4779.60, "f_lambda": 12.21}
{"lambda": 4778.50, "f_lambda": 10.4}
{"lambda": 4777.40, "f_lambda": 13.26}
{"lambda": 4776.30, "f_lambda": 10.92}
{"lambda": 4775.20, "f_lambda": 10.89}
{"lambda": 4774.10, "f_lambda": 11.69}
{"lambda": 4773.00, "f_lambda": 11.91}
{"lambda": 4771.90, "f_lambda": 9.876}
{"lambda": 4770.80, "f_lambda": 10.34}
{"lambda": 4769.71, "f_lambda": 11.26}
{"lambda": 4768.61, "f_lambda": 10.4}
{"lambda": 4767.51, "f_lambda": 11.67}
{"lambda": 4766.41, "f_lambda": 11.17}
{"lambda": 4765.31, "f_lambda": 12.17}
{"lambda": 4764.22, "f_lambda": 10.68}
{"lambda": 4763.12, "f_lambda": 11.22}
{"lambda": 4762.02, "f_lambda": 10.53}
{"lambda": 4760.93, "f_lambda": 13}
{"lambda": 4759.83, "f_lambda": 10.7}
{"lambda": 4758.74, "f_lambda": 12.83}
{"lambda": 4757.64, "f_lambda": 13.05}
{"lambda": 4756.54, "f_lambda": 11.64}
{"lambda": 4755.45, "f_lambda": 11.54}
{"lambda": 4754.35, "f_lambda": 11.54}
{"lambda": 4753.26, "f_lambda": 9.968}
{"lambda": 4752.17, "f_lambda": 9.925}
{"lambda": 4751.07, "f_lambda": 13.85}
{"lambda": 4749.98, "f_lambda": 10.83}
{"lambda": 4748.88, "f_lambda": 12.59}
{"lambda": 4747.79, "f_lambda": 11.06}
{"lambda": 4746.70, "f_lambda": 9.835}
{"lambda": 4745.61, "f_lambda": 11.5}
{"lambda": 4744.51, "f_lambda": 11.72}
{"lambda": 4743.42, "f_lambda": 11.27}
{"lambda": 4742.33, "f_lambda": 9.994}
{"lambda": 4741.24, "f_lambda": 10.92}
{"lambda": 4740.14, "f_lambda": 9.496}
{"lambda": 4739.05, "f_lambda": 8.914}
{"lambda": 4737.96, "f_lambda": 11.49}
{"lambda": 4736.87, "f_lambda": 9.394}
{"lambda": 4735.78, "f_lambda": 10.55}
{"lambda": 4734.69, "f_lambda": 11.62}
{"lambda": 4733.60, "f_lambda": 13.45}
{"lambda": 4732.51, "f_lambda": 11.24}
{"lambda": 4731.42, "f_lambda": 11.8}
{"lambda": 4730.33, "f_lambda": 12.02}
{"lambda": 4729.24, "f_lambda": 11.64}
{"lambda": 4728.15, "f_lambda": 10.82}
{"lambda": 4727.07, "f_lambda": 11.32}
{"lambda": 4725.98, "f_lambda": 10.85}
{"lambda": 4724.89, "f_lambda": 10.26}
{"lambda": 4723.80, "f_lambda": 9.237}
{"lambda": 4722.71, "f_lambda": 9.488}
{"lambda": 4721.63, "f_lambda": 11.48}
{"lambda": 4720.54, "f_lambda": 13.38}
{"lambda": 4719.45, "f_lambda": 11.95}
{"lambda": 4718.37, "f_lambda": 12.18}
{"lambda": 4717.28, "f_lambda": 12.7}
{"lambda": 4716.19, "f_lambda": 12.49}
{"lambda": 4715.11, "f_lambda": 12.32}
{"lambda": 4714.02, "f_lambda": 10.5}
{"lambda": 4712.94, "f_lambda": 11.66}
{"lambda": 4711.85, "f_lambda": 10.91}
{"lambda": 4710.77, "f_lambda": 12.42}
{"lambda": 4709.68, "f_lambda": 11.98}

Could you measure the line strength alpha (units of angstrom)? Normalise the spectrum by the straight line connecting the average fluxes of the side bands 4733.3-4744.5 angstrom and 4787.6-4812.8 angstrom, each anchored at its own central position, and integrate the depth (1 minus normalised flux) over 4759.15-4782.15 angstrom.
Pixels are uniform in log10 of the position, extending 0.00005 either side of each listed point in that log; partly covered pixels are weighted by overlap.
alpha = -1.5 angstrom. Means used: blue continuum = 10.7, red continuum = 10.6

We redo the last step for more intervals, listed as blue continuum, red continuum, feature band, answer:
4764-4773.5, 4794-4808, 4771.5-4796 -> 0.5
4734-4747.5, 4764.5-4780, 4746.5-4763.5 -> -1.0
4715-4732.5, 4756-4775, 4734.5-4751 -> 0.9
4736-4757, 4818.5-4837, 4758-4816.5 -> -4.0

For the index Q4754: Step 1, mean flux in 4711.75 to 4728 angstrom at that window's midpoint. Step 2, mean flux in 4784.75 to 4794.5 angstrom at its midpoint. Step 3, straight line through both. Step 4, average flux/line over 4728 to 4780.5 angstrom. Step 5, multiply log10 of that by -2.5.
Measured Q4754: -0.07 mag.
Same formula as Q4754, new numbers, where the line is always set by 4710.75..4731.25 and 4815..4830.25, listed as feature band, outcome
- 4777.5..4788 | -0.08 mag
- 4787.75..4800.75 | 0.03 mag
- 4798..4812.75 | -0.07 mag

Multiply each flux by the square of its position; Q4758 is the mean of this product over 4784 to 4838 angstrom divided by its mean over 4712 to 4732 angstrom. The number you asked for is 0.9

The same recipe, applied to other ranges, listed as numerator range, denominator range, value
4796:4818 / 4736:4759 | 1.02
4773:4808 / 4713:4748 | 1.00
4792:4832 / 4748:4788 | 0.93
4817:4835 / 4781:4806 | 0.93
